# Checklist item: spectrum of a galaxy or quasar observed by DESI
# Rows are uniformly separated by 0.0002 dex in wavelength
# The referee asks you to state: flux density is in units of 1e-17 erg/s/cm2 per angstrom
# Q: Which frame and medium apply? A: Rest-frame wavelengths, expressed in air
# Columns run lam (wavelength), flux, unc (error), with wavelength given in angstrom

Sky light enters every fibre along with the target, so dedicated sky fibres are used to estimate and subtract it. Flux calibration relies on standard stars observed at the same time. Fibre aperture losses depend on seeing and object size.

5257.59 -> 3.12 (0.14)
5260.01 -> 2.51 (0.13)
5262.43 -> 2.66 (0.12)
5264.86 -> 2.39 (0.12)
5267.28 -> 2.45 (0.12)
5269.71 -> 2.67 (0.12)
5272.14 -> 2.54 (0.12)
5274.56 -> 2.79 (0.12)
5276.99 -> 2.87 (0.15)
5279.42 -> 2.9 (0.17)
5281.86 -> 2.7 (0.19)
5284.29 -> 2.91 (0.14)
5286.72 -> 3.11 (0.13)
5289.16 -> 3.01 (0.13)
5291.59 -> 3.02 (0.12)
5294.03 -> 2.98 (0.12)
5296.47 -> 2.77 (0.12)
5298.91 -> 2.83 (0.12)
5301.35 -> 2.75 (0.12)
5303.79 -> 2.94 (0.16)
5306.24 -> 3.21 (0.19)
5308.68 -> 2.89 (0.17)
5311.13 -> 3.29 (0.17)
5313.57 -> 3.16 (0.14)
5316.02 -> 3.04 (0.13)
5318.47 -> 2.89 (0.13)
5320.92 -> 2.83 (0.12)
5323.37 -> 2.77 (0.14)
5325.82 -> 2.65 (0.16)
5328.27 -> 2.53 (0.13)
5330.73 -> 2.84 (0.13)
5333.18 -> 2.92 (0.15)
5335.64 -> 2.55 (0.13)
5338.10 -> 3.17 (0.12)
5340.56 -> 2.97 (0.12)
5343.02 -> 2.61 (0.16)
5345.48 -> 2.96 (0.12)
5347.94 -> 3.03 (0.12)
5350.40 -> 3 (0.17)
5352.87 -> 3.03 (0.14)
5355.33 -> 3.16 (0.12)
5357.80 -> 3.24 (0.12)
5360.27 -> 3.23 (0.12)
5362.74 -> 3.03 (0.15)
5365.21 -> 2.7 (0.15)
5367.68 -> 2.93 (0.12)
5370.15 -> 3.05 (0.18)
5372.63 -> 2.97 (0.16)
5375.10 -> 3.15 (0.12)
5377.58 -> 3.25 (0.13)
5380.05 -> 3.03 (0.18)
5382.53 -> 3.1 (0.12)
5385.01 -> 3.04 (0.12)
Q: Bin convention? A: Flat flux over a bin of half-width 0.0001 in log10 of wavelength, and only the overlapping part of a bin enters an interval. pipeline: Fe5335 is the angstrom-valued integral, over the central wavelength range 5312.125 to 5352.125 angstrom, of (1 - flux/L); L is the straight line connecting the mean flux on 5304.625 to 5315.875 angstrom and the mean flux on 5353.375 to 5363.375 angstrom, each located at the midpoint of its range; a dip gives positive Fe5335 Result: 3.4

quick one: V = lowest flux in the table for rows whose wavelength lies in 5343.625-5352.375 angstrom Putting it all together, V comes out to 2.96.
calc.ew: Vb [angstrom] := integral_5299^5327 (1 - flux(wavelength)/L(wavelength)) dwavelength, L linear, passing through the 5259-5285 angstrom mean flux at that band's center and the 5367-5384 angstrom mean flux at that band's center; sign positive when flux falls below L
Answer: -1.1 angstrom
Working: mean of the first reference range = 2.67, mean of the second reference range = 3.07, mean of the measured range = 2.94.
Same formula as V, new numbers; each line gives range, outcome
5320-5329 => 2.53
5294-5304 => 2.75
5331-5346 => 2.55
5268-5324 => 2.54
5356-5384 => 2.7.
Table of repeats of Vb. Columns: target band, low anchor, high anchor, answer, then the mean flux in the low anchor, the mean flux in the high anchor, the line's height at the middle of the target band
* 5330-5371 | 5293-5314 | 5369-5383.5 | 1.12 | 2.97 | 3.09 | 3.05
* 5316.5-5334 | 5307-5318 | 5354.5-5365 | 1.76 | 3.09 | 3.12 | 3.09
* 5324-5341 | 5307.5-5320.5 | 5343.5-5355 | 1.24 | 3.04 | 2.99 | 3.02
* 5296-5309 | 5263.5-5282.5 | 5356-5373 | -0.59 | 2.66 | 3.03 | 2.78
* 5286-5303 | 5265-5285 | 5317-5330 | -1.24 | 2.71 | 2.74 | 2.72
